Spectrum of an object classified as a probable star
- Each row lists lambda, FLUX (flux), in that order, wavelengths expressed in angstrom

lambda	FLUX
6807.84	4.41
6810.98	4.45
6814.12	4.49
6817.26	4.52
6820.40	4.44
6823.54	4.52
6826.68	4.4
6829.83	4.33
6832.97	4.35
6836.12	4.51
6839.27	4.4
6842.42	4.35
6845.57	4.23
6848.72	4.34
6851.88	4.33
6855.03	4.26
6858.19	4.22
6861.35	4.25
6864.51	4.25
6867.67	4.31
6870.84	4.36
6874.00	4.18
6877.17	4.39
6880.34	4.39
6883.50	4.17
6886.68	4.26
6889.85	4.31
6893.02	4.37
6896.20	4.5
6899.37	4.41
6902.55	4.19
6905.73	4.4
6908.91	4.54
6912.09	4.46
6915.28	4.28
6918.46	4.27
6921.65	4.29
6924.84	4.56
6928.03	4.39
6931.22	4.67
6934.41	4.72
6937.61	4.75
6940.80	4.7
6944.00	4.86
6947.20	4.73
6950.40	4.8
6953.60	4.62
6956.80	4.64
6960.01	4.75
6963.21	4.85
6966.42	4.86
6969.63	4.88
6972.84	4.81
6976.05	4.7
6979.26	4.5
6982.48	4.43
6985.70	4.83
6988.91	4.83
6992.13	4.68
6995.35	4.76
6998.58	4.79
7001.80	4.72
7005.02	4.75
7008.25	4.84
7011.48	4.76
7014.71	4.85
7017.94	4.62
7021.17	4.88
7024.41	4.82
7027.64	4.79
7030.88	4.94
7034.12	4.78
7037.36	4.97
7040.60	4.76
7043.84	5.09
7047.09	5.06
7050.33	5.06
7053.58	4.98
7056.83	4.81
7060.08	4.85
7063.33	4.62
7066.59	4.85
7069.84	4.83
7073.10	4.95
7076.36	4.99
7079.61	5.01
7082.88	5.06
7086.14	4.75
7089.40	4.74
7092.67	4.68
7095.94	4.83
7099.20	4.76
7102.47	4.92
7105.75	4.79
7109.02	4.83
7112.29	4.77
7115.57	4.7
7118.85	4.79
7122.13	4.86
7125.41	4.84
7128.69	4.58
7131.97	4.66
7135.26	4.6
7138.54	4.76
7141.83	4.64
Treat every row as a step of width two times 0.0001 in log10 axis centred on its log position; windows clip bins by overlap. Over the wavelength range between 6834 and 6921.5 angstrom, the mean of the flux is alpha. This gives 4.33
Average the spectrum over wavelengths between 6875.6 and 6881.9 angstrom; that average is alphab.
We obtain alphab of 4.39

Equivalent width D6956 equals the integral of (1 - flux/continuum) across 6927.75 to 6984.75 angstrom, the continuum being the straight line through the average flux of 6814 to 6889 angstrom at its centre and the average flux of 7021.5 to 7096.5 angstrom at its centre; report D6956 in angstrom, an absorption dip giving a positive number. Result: -1.2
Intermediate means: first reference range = 4.34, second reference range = 4.88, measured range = 4.71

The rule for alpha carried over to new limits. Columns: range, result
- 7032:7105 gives 4.88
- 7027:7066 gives 4.89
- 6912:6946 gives 4.55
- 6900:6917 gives 4.38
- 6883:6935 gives 4.4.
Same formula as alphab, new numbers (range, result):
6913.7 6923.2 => 4.28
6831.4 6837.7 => 4.43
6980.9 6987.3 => 4.63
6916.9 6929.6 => 4.38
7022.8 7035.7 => 4.83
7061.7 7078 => 4.85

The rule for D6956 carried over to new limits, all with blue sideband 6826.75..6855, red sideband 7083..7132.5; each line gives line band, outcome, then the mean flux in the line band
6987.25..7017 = -1.0 angstrom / 4.77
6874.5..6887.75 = 0.4 angstrom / 4.29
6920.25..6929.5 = 0.1 angstrom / 4.42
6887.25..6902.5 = 0.2 angstrom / 4.37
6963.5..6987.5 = -0.8 angstrom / 4.72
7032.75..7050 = -1.0 angstrom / 4.95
